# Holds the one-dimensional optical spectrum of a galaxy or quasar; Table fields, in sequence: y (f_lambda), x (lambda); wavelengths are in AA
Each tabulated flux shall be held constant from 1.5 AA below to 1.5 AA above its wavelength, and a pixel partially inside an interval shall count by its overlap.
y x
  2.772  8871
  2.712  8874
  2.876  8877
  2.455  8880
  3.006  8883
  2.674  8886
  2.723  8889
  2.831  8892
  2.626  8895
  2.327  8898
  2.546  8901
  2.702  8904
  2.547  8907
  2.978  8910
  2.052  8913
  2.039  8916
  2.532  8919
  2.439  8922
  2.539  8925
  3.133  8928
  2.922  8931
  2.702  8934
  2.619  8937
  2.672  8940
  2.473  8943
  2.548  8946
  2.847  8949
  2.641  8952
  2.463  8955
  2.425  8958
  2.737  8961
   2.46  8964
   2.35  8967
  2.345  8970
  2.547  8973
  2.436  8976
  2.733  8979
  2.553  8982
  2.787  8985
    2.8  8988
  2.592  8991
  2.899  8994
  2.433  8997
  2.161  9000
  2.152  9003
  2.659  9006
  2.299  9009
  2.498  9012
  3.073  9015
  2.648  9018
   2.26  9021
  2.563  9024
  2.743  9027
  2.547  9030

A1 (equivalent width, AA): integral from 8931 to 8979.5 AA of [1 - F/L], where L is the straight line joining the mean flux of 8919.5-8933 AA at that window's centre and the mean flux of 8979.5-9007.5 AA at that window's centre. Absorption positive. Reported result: 1.7 AA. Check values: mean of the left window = 2.74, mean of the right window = 2.57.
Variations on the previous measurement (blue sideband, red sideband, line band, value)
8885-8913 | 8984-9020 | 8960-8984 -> 0.7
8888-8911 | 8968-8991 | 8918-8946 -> -0.4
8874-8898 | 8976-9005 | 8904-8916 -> 0.9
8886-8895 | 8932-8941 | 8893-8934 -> 2.0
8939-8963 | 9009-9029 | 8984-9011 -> 0.8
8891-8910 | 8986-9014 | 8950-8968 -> 0.2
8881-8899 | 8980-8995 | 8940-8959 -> 0.9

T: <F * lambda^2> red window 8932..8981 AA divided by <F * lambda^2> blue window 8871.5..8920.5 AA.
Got 1.00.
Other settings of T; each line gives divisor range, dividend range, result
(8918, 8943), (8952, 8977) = 0.93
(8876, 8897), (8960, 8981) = 0.94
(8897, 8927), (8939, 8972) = 1.03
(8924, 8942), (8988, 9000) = 0.95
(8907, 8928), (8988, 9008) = 1.02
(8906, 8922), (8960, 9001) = 1.07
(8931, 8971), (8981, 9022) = 1.01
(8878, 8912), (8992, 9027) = 0.97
